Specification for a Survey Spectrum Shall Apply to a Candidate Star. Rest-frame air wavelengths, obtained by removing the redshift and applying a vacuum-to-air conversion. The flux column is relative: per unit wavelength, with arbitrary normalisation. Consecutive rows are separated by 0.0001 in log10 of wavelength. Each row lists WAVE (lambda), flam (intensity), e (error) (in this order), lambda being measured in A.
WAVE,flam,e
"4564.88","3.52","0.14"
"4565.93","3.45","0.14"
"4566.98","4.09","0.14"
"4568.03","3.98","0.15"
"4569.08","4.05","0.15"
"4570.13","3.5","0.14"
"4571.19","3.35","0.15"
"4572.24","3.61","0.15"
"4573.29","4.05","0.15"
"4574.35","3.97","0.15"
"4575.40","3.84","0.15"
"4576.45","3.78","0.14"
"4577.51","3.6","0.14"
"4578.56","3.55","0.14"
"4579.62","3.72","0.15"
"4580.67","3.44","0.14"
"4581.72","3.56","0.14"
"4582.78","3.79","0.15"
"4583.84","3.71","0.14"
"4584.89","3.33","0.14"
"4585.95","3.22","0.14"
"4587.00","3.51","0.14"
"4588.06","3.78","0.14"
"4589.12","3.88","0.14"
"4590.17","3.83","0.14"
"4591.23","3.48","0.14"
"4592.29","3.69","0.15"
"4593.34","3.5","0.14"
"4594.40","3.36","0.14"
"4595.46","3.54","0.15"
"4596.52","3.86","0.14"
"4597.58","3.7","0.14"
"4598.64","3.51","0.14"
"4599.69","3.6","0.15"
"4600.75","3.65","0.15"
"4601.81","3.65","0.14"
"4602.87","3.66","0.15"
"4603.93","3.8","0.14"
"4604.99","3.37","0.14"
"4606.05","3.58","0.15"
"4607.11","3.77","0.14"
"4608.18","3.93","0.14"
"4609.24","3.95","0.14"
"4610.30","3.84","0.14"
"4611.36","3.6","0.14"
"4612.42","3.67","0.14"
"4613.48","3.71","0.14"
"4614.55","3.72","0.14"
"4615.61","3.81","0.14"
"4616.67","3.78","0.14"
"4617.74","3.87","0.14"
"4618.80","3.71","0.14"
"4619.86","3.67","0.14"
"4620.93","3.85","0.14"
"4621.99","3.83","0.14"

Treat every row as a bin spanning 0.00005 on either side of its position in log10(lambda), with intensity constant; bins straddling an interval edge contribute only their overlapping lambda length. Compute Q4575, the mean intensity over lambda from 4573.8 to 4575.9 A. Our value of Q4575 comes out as 3.9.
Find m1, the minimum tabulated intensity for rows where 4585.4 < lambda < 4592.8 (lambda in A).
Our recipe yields 3.22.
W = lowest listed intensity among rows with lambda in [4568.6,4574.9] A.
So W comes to 3.35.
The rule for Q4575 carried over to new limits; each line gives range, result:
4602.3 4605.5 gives 3.61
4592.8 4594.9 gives 3.44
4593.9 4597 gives 3.58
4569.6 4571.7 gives 3.42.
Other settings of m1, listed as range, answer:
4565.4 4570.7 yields 3.45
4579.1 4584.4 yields 3.44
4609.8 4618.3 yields 3.6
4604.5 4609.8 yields 3.37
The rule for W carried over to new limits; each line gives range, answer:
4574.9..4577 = 3.78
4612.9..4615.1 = 3.71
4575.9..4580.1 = 3.55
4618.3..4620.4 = 3.67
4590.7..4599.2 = 3.36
